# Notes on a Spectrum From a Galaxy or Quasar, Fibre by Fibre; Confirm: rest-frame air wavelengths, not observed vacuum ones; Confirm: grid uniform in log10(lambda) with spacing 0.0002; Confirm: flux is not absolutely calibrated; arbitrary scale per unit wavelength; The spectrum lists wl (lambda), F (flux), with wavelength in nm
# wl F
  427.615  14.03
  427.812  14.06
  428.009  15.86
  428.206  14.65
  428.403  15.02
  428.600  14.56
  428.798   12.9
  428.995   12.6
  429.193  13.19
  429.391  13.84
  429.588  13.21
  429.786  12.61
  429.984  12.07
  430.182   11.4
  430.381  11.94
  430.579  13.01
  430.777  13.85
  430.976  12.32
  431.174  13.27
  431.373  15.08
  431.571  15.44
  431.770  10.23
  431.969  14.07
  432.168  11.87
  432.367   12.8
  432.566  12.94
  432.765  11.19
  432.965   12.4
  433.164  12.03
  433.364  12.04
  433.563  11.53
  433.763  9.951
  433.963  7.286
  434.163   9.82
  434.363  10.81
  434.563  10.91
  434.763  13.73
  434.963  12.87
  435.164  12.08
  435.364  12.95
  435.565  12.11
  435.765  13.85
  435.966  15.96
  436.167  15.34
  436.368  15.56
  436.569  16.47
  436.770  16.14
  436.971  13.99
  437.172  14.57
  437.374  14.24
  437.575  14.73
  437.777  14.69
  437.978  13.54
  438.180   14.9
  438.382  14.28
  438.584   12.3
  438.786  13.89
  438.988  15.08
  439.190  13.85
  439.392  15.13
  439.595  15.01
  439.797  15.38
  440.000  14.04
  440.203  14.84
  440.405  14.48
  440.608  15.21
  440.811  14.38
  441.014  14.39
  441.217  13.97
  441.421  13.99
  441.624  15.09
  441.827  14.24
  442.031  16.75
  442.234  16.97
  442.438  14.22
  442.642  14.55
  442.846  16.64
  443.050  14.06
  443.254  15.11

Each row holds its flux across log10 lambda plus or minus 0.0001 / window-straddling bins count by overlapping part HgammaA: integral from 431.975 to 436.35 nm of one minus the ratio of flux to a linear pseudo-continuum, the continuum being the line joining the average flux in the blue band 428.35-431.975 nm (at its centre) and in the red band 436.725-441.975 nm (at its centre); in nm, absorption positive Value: 0.48 nm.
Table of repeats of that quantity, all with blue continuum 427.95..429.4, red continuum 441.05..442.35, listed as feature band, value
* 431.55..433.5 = 0.271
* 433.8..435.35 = 0.363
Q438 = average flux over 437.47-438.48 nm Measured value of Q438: 14.4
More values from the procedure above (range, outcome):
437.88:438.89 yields 13.8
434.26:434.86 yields 11.8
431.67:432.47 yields 12.2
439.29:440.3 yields 14.9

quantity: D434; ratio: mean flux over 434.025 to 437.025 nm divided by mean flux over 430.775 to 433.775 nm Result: 1.07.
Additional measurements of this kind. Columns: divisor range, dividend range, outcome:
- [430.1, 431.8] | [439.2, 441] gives 1.13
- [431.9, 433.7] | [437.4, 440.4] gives 1.18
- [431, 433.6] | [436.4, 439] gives 1.14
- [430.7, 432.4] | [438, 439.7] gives 1.08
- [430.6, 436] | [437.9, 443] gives 1.19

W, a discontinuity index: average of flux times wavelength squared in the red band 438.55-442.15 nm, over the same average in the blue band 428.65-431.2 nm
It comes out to 1.20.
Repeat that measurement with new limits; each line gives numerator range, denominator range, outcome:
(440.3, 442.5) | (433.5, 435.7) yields 1.36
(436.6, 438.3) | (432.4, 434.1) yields 1.34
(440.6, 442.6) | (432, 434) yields 1.33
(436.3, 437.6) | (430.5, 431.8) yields 1.15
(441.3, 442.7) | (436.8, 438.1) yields 1.07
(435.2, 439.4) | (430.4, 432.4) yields 1.12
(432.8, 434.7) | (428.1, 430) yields 0.82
